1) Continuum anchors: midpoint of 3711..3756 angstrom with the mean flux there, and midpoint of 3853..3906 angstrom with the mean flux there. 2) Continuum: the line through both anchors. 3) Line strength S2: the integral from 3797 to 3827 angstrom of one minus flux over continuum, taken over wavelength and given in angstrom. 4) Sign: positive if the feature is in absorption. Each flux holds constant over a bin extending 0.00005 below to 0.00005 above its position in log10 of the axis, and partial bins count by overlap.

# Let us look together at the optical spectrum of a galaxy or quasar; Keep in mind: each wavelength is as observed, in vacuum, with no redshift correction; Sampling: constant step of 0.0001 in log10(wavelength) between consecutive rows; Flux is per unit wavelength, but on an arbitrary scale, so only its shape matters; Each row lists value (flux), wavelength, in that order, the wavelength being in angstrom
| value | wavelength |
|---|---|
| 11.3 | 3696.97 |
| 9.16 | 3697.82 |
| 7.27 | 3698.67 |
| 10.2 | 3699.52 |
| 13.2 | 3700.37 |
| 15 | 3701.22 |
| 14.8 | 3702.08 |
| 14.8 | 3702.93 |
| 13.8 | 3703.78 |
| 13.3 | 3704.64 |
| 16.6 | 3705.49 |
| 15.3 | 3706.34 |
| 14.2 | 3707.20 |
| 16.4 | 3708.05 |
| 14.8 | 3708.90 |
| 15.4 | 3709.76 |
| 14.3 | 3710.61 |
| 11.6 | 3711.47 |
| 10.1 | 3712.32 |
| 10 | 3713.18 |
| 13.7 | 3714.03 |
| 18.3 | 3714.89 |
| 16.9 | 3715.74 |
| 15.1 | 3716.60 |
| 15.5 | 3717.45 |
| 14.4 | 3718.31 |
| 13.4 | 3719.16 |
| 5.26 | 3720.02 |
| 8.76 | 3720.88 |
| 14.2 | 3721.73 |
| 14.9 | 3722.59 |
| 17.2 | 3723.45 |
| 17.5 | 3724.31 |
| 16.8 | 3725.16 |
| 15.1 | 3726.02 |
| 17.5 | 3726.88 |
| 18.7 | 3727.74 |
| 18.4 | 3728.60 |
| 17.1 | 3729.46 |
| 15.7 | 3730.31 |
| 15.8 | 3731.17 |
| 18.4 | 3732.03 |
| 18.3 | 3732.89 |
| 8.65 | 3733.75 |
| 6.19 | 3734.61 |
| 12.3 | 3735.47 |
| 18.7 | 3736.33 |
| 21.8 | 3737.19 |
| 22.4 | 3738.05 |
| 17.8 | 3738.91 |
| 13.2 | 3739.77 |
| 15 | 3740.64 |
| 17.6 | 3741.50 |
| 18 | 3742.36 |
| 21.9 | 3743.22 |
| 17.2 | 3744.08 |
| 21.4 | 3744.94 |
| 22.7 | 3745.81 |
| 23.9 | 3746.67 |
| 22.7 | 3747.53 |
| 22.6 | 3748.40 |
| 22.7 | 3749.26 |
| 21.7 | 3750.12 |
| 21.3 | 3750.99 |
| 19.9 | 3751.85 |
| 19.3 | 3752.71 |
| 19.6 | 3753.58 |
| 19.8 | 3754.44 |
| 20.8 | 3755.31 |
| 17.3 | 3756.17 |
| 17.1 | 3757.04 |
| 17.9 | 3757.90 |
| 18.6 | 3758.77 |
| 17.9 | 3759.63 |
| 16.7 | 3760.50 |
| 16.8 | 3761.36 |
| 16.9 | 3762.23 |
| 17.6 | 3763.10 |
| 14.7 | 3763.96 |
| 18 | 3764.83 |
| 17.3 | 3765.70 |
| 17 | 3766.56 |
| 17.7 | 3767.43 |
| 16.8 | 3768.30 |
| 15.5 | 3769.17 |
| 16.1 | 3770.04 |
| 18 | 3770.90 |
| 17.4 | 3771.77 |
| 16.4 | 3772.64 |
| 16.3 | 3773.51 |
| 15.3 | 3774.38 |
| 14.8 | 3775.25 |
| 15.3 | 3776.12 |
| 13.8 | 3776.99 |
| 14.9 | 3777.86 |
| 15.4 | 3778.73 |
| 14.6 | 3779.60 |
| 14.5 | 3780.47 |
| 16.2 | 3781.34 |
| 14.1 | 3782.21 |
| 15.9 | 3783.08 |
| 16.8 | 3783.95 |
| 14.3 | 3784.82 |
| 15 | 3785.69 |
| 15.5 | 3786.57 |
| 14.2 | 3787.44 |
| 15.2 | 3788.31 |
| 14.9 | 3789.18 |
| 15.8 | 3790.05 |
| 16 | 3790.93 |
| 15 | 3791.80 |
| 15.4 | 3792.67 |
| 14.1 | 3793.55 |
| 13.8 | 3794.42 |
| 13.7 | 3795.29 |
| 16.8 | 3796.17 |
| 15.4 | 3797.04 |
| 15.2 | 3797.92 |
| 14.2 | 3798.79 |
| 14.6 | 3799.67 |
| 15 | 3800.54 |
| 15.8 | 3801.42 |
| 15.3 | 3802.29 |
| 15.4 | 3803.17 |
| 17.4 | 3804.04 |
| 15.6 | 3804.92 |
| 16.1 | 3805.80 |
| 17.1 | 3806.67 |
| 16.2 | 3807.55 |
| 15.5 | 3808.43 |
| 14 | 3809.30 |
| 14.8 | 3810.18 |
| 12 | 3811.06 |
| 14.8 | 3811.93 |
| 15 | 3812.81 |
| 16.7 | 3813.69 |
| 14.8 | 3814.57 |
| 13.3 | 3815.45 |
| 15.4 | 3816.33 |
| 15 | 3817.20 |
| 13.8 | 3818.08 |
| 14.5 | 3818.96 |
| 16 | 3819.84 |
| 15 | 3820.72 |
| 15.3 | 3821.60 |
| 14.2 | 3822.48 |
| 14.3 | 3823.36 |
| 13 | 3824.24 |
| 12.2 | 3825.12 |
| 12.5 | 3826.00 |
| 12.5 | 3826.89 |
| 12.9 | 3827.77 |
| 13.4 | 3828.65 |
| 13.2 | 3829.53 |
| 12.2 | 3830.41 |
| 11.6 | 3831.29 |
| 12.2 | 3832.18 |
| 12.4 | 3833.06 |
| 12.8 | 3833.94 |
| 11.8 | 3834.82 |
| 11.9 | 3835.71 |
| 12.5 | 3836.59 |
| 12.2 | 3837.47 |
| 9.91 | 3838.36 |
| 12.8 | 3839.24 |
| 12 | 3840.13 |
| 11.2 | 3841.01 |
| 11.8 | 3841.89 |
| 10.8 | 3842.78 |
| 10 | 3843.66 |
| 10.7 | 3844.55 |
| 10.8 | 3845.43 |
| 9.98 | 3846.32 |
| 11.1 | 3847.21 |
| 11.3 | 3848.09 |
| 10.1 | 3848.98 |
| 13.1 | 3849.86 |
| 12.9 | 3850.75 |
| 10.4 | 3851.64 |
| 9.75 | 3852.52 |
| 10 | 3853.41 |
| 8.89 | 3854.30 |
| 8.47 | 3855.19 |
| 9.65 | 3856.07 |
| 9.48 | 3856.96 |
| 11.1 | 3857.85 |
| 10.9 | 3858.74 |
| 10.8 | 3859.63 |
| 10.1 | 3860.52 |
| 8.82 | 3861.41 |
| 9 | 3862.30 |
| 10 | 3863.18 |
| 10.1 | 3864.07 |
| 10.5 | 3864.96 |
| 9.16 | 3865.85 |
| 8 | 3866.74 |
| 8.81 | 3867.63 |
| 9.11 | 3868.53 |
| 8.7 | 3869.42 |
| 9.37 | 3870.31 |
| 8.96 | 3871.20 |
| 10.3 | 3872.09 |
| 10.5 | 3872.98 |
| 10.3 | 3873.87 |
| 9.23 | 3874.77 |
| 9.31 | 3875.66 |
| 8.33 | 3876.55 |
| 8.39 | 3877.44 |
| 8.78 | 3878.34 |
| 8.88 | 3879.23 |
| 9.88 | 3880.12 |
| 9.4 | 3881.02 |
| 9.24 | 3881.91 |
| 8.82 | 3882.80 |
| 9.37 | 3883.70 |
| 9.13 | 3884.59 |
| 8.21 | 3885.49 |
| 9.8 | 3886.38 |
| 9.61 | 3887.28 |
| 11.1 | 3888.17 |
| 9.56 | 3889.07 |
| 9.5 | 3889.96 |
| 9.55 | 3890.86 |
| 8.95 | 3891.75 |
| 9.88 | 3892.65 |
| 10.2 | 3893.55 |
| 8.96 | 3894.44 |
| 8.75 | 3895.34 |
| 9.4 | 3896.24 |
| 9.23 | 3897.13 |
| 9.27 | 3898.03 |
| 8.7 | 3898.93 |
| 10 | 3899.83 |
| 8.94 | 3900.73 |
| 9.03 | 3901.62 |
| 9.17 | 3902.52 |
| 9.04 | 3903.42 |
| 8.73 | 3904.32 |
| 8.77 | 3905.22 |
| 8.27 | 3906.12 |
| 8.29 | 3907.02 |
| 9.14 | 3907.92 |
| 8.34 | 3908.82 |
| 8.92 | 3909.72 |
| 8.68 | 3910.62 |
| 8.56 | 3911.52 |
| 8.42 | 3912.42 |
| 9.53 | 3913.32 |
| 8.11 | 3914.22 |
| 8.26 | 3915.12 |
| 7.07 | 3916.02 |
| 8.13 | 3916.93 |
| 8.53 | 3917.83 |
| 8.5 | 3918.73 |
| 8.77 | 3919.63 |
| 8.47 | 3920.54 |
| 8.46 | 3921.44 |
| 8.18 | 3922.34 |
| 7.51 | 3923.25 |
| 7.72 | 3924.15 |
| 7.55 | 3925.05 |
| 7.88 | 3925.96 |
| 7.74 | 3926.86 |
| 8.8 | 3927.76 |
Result -4.56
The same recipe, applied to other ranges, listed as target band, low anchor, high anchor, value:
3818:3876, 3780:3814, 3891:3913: 5.2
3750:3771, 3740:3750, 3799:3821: 1.3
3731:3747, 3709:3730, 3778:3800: -2.9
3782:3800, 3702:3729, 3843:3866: -4.1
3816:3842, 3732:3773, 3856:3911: -0.1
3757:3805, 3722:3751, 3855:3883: -2.4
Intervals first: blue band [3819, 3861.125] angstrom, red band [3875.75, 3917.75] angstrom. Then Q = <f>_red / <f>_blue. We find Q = 0.77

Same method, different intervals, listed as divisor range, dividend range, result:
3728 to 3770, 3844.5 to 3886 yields 0.54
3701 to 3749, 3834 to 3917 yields 0.61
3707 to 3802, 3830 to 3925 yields 0.59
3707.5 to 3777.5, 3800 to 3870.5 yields 0.74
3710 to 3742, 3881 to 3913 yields 0.61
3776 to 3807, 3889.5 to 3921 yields 0.58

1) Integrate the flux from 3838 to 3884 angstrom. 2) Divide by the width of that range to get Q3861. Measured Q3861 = 9.99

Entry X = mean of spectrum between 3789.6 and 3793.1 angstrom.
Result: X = 15.6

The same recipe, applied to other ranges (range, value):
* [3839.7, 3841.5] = 11.7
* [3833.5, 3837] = 12.2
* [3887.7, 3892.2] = 9.74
